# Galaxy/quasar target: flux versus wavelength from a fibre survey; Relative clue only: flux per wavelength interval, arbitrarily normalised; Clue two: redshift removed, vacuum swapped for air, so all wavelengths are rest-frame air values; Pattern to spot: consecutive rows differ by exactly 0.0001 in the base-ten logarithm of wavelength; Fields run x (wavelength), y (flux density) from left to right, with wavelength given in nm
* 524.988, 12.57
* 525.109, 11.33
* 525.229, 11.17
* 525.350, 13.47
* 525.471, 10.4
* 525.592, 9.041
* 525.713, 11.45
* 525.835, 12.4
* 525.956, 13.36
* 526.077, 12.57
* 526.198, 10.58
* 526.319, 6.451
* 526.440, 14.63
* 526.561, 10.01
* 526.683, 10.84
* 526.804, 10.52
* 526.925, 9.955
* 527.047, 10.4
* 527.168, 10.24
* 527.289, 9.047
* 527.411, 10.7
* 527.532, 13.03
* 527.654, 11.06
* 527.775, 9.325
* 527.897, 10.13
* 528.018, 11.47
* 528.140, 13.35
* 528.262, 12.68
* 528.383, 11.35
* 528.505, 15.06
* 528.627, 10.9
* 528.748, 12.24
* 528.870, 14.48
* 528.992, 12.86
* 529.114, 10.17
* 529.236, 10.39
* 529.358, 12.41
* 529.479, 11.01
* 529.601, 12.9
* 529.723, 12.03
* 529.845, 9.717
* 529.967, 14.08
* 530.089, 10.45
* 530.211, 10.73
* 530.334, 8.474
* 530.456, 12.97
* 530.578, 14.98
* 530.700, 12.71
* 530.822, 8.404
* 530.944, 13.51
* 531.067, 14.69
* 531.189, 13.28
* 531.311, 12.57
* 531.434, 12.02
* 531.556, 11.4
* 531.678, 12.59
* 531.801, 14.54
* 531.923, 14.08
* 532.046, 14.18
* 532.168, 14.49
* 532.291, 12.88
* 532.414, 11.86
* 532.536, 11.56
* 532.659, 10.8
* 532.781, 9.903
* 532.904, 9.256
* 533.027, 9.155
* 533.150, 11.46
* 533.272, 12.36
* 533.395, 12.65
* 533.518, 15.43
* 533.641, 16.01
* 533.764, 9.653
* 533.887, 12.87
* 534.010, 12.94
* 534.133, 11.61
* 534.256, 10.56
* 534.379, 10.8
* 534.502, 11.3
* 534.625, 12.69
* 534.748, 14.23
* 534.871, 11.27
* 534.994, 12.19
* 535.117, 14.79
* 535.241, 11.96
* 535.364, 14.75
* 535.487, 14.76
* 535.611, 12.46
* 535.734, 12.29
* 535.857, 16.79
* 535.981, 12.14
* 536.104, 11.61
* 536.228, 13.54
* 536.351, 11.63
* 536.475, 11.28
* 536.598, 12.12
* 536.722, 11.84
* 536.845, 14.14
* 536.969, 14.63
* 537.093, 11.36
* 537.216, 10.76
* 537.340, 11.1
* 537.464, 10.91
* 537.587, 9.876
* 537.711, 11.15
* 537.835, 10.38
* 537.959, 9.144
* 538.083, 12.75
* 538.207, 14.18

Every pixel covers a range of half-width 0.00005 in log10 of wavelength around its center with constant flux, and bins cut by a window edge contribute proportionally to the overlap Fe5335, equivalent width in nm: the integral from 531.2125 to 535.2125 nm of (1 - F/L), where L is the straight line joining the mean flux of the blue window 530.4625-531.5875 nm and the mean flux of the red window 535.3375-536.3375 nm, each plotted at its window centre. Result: 0.21 nm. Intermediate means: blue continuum 12.7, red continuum 13.4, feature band 12.3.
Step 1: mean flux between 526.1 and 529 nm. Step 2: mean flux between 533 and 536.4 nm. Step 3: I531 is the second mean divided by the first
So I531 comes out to 1.1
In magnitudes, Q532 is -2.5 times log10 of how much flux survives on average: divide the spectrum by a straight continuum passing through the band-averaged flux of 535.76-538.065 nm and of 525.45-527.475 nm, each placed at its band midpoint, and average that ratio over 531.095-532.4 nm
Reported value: -0.16 mag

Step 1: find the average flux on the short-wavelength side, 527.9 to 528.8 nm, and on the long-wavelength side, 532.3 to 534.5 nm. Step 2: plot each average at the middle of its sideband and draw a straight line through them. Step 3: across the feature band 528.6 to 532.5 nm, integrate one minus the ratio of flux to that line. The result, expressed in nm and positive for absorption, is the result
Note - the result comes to -0.092 nm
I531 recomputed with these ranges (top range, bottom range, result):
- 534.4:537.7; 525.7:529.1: 1.09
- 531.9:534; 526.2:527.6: 1.16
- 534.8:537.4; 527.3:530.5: 1.09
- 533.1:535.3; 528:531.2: 1.03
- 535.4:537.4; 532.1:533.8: 1.06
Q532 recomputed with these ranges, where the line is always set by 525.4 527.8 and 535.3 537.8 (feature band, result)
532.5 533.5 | 0.08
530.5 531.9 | -0.11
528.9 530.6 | -0.03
